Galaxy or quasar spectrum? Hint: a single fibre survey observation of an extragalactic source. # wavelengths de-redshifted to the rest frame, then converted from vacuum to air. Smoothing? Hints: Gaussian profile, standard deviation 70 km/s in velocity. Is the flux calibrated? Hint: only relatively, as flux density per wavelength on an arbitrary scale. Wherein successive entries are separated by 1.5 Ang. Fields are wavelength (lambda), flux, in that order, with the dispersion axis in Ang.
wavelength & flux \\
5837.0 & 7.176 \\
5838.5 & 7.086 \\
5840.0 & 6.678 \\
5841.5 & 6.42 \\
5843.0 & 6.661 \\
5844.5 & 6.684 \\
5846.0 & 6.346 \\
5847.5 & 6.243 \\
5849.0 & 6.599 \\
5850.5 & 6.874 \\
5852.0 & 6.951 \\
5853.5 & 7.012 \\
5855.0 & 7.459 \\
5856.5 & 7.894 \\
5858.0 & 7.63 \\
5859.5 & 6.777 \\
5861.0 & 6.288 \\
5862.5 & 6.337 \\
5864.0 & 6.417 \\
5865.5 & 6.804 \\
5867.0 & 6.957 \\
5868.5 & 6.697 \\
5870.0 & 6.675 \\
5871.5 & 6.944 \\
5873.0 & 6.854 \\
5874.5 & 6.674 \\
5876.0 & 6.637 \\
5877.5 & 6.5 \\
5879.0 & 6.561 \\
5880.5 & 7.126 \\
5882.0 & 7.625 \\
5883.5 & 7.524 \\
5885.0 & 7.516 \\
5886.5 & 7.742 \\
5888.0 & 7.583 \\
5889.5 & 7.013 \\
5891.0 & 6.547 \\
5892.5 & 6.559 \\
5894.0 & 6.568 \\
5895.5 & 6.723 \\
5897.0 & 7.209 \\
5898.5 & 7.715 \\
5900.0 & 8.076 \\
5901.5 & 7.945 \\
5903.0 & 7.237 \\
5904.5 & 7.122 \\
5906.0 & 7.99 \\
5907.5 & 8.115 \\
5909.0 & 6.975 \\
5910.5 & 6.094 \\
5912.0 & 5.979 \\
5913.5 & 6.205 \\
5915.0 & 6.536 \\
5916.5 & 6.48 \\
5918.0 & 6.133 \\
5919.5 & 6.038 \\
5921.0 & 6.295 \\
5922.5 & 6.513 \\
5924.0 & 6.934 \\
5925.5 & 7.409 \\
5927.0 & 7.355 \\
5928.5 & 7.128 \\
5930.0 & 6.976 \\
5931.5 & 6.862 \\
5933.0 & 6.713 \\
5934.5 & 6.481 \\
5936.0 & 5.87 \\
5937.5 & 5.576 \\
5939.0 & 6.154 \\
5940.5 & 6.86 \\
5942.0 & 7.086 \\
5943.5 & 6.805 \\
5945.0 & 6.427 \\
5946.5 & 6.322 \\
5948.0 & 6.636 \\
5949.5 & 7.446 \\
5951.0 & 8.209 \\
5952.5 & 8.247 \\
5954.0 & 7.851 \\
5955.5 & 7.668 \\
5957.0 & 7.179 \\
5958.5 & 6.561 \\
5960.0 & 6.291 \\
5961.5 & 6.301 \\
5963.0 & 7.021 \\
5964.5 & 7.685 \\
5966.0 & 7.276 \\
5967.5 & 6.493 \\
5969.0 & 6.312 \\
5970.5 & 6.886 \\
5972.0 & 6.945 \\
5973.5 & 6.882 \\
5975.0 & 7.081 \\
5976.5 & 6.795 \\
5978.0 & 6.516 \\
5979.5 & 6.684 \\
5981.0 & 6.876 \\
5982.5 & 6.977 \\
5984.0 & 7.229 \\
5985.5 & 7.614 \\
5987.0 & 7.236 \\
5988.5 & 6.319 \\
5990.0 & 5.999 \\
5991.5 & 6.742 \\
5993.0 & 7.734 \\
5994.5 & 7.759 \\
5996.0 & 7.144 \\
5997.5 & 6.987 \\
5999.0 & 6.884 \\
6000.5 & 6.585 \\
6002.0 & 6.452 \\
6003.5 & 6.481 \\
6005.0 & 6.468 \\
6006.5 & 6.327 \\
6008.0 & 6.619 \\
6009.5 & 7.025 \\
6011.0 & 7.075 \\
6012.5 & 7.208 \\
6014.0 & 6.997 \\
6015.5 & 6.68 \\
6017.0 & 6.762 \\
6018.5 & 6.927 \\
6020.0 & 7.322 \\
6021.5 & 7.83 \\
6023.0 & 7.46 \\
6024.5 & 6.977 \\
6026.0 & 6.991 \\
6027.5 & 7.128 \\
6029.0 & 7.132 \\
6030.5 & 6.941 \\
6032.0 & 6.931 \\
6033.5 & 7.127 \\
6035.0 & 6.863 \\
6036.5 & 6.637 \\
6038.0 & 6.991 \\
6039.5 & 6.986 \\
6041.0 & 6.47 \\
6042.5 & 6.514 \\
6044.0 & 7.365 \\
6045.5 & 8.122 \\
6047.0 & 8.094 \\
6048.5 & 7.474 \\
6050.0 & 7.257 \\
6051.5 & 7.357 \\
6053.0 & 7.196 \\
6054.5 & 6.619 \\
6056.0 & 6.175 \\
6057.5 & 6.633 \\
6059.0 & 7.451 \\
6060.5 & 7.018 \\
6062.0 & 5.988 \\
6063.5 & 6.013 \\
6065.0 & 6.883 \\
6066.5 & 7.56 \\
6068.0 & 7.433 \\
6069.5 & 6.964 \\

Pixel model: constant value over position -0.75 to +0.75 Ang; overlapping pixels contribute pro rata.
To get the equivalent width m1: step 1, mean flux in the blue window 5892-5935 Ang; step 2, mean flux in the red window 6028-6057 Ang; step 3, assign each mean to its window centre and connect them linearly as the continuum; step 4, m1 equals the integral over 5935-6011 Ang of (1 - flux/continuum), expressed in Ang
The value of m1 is 1.2 Ang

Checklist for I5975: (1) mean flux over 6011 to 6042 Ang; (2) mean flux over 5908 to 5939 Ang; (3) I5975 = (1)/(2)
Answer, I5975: 1.07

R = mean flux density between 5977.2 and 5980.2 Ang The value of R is 6.6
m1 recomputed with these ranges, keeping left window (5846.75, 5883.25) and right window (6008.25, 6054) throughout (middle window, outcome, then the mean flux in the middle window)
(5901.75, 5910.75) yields -0.6 Ang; 7.36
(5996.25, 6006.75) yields 0.6 Ang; 6.64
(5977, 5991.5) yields 0.5 Ang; 6.82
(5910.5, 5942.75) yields 1.9 Ang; 6.54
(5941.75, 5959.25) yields -0.5 Ang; 7.21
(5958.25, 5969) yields 0.4 Ang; 6.78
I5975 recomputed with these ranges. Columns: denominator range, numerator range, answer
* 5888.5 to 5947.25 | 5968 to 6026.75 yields 1.02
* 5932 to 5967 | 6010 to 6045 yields 1.02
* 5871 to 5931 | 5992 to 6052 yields 1.01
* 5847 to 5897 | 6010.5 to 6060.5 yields 1.02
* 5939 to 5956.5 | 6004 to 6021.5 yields 0.96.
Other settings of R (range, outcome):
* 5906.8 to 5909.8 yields 7.51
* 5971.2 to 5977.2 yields 6.93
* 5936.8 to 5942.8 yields 6.43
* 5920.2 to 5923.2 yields 6.4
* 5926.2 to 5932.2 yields 7.08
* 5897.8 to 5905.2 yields 7.62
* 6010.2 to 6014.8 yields 7.09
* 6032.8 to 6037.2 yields 6.88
